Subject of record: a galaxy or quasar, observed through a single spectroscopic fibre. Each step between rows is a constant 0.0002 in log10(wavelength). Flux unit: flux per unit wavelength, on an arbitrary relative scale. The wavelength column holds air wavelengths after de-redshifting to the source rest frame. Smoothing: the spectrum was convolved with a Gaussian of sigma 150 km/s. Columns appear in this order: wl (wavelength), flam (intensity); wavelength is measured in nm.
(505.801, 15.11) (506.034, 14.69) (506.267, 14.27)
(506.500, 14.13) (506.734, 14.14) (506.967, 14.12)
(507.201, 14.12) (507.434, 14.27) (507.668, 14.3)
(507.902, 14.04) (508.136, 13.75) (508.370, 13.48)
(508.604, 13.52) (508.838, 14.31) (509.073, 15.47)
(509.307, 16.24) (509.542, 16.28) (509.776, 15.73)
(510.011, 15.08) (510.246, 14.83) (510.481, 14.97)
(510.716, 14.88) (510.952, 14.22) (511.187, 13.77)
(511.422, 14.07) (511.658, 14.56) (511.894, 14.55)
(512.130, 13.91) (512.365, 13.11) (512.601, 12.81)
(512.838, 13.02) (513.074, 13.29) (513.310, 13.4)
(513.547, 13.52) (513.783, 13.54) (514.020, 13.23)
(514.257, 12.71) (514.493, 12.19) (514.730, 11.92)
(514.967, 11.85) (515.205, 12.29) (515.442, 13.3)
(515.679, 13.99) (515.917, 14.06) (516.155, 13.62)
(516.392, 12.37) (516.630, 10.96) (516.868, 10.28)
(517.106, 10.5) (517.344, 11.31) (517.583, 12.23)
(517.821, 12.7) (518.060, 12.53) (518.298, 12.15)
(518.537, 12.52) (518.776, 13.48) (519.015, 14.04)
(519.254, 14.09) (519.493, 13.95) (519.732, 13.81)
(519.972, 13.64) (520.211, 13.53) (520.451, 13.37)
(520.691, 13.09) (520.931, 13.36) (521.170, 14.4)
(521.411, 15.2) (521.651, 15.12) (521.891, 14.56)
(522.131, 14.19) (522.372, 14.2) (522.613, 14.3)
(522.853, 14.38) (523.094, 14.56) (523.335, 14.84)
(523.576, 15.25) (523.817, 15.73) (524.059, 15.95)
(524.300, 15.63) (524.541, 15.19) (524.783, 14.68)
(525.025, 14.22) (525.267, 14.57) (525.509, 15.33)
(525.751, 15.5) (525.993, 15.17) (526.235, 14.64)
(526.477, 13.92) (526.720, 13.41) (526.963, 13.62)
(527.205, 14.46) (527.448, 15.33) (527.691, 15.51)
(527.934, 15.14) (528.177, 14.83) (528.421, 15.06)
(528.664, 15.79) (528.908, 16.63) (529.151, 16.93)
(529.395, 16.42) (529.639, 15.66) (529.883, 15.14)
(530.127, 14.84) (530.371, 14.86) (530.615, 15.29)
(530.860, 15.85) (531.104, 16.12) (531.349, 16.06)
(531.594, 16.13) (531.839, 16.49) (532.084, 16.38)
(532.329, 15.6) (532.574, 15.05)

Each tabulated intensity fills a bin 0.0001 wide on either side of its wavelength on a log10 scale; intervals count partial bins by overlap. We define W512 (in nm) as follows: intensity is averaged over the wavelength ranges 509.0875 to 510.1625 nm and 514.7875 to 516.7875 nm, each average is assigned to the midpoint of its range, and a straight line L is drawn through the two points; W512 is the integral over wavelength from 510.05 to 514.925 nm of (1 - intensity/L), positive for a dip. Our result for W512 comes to 0.25 nm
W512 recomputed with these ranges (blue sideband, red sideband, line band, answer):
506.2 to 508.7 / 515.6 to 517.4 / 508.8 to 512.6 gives -0.39 nm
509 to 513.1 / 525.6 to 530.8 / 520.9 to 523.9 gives 0.06 nm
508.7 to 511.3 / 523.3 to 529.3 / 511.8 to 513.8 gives 0.22 nm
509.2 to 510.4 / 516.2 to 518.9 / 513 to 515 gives 0.11 nm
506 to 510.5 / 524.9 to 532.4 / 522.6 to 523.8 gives 0.03 nm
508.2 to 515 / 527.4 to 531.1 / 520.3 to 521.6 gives 0.08 nm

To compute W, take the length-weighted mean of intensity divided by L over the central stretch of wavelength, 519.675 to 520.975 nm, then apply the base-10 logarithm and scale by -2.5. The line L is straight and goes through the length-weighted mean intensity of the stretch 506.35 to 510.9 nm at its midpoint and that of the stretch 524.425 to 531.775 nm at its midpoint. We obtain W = 0.117 mag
